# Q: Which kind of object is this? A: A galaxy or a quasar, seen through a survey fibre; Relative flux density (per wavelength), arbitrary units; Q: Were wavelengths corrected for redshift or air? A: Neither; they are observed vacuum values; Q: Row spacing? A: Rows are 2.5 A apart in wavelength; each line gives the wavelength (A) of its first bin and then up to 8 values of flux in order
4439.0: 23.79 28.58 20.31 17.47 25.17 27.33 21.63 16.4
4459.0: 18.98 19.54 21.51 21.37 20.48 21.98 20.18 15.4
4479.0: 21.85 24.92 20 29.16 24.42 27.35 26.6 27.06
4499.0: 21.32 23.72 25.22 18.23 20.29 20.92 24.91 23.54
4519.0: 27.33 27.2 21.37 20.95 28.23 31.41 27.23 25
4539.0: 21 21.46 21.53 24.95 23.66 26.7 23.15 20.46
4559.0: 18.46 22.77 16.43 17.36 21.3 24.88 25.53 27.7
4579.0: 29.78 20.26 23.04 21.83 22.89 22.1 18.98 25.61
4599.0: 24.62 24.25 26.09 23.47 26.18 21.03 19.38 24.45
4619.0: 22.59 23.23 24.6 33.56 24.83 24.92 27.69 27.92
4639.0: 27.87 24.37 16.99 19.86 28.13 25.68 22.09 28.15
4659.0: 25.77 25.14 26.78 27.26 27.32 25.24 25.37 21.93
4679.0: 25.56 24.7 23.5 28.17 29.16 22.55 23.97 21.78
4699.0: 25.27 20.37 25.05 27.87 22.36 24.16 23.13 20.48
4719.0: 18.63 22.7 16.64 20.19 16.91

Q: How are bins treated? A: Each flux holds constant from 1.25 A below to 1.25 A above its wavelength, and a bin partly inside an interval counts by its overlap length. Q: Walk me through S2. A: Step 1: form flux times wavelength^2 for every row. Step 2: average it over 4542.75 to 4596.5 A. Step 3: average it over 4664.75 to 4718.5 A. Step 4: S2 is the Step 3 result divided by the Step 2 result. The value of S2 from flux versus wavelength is 1.14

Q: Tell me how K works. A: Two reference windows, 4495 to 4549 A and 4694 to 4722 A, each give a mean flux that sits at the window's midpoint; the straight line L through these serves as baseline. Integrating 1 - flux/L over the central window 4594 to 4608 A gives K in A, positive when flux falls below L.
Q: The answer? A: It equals -0.5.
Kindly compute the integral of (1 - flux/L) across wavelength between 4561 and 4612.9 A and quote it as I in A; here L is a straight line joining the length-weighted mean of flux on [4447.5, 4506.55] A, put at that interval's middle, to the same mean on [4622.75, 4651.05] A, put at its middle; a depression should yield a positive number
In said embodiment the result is 3.1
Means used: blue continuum 22.6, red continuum 25.5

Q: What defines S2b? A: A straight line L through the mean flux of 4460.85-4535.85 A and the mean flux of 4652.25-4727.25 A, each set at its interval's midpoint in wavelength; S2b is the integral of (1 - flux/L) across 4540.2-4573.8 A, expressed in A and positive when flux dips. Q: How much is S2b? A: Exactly 2.5 A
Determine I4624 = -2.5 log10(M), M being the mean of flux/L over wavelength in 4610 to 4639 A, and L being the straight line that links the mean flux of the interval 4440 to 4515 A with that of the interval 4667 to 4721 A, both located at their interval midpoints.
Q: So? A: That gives -0.07 mag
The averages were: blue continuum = 22.4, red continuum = 24.1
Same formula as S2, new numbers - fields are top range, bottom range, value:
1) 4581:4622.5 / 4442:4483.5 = 1.16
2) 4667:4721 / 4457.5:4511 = 1.18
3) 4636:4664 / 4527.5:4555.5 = 1.04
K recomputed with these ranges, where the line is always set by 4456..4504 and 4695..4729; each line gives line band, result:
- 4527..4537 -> -2.40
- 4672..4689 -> -2.41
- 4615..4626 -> -1.05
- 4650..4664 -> -2.17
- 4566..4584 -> -1.46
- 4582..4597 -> 0.05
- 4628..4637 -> -1.67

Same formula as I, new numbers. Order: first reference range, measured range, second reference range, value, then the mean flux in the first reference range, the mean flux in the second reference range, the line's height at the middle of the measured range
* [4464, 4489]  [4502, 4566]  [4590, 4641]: -0.70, 21.8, 24.7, 23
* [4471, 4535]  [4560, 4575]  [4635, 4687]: 1.92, 23.9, 25.1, 24.4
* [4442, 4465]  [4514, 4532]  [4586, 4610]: -2.47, 21.2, 23.6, 22.4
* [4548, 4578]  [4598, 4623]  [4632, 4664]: 0.36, 22.4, 25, 23.9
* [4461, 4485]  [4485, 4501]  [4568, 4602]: -3.37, 20.8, 23.8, 21.3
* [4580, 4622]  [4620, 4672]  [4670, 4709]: -3.84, 23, 24.6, 23.8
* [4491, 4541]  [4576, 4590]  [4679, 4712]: 0.20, 24.4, 24.6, 24.4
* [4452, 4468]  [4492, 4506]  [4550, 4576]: -2.48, 20.3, 21.9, 20.9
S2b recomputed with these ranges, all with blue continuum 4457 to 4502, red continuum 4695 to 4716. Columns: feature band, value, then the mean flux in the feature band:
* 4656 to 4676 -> -2.3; 26.1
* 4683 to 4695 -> -1.0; 25.5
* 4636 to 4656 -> -0.7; 24.1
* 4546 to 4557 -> -0.5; 23.9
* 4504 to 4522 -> -0.5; 23.2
